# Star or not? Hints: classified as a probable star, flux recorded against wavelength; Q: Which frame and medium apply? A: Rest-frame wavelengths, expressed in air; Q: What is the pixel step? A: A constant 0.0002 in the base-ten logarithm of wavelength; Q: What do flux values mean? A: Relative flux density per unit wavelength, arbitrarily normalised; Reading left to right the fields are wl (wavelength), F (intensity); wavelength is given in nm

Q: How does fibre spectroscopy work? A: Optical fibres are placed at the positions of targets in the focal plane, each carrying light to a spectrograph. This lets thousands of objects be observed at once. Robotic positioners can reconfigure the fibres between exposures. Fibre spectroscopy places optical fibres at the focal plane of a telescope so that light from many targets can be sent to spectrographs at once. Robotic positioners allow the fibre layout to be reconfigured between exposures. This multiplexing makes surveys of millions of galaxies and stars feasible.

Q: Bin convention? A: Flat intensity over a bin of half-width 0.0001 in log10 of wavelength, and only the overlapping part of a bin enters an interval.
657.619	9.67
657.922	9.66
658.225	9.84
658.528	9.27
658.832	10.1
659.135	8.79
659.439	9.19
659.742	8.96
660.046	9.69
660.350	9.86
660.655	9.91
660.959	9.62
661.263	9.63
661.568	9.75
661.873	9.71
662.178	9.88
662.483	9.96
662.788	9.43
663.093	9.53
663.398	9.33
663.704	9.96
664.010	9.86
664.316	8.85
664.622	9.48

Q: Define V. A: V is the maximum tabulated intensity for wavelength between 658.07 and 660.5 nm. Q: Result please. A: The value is 10.1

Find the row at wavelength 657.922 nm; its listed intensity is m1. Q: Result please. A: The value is 9.66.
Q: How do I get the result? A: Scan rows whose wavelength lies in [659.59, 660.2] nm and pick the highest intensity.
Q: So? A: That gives 9.69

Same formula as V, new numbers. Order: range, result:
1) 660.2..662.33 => 9.91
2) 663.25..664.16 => 9.96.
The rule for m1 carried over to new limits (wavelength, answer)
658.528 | 9.27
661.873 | 9.71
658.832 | 10.1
